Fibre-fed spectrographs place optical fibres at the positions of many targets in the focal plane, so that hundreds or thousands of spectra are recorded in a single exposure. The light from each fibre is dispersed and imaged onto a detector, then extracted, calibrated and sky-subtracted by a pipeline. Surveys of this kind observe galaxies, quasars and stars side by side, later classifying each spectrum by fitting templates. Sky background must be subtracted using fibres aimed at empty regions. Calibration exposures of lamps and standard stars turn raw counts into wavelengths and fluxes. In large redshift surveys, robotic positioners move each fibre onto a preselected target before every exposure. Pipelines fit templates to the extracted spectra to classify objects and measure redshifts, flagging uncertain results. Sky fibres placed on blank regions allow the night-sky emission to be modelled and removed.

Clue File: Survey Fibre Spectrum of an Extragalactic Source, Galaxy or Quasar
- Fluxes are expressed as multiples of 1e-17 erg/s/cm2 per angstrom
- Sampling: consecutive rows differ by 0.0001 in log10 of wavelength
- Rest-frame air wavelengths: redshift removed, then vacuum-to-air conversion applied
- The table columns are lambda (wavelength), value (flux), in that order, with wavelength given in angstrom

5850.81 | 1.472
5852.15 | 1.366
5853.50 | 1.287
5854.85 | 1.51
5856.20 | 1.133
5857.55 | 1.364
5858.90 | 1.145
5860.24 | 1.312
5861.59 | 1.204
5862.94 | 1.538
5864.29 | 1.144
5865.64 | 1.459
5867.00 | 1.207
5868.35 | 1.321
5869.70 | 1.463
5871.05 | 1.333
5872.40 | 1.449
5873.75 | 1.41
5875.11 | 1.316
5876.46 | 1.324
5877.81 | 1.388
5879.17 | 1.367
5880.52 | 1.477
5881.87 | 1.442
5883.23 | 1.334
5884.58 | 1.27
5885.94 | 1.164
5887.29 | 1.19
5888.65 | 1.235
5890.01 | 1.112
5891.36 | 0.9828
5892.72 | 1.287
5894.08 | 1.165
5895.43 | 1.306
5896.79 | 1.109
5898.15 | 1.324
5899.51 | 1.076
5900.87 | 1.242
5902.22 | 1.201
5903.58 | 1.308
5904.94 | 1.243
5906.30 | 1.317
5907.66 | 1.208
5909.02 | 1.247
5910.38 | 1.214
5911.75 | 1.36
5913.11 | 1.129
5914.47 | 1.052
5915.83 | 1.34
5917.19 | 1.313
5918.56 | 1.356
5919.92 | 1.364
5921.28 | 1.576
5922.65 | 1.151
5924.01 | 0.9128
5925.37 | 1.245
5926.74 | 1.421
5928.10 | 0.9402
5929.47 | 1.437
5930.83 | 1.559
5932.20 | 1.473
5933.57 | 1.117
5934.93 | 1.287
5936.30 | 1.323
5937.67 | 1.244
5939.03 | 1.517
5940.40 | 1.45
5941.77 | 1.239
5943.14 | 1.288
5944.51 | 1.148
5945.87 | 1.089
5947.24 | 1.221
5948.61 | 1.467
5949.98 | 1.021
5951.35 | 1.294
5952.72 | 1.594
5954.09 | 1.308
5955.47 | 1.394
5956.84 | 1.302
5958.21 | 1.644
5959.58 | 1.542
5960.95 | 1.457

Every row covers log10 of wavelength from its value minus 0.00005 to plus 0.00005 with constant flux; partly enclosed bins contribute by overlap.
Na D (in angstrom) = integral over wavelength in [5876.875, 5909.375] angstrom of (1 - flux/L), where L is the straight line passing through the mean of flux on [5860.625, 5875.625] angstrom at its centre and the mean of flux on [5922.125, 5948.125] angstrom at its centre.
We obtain 1.69 angstrom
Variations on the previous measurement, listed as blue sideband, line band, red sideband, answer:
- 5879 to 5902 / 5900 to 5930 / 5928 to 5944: 0.9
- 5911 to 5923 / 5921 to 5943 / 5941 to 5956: -0.2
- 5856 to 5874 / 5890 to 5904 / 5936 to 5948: 1.2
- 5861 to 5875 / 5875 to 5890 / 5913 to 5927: 0.2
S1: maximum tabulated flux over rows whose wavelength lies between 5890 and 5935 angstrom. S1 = 1.576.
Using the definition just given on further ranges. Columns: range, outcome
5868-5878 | 1.463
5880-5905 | 1.477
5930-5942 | 1.559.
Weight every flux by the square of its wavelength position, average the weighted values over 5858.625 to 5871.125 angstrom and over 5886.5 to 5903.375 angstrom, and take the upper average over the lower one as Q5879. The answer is 0.9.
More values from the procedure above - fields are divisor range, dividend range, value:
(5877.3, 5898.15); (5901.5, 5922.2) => 1.03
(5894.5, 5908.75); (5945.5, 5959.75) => 1.11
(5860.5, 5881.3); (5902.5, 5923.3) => 0.95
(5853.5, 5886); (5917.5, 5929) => 0.95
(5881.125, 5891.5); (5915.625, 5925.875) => 1.05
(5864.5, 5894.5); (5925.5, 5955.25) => 1.02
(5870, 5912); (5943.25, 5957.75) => 1.04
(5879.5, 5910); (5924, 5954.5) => 1.06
